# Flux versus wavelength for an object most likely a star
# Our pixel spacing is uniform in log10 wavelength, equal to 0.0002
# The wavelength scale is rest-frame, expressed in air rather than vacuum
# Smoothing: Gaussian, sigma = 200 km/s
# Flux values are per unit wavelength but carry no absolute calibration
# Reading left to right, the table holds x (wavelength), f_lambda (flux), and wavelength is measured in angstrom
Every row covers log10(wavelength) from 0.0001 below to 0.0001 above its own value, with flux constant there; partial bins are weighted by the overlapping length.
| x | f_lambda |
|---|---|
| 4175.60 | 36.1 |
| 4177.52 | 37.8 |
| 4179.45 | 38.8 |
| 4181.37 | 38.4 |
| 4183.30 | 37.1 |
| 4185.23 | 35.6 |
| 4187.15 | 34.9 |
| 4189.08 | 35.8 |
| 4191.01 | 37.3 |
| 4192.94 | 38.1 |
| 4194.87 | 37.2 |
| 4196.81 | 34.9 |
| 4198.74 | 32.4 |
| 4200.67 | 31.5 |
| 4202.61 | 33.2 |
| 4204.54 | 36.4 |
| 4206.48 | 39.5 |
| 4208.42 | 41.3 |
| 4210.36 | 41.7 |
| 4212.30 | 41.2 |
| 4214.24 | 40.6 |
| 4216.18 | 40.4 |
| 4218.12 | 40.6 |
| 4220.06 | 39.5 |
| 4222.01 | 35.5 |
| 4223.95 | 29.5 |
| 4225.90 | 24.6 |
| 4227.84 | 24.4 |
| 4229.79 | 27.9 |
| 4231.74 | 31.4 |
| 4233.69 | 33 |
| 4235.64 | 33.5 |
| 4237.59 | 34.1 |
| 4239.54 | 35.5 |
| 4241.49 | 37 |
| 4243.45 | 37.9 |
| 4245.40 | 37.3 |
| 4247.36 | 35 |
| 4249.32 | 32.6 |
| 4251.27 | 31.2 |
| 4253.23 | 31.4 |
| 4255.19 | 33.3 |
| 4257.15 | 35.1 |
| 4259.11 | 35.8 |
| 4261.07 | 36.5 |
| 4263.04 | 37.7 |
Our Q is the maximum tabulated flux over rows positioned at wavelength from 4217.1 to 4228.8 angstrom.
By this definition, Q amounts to 40.6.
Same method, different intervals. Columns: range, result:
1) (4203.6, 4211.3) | 41.7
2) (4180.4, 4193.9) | 38.4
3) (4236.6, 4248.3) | 37.9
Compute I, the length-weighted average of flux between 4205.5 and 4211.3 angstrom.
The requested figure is 40.8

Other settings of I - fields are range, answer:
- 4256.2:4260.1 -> 35.5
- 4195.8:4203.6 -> 33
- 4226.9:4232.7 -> 27.9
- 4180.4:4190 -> 36.4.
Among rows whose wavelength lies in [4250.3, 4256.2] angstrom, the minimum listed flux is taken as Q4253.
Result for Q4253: 31.2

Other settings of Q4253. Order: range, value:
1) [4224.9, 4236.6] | 24.4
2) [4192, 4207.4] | 31.5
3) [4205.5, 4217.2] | 39.5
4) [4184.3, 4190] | 34.9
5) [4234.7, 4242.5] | 33.5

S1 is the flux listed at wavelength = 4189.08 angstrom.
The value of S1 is 35.8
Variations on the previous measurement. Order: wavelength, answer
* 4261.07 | 36.5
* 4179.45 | 38.8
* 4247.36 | 35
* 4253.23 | 31.4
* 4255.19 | 33.3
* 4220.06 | 39.5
